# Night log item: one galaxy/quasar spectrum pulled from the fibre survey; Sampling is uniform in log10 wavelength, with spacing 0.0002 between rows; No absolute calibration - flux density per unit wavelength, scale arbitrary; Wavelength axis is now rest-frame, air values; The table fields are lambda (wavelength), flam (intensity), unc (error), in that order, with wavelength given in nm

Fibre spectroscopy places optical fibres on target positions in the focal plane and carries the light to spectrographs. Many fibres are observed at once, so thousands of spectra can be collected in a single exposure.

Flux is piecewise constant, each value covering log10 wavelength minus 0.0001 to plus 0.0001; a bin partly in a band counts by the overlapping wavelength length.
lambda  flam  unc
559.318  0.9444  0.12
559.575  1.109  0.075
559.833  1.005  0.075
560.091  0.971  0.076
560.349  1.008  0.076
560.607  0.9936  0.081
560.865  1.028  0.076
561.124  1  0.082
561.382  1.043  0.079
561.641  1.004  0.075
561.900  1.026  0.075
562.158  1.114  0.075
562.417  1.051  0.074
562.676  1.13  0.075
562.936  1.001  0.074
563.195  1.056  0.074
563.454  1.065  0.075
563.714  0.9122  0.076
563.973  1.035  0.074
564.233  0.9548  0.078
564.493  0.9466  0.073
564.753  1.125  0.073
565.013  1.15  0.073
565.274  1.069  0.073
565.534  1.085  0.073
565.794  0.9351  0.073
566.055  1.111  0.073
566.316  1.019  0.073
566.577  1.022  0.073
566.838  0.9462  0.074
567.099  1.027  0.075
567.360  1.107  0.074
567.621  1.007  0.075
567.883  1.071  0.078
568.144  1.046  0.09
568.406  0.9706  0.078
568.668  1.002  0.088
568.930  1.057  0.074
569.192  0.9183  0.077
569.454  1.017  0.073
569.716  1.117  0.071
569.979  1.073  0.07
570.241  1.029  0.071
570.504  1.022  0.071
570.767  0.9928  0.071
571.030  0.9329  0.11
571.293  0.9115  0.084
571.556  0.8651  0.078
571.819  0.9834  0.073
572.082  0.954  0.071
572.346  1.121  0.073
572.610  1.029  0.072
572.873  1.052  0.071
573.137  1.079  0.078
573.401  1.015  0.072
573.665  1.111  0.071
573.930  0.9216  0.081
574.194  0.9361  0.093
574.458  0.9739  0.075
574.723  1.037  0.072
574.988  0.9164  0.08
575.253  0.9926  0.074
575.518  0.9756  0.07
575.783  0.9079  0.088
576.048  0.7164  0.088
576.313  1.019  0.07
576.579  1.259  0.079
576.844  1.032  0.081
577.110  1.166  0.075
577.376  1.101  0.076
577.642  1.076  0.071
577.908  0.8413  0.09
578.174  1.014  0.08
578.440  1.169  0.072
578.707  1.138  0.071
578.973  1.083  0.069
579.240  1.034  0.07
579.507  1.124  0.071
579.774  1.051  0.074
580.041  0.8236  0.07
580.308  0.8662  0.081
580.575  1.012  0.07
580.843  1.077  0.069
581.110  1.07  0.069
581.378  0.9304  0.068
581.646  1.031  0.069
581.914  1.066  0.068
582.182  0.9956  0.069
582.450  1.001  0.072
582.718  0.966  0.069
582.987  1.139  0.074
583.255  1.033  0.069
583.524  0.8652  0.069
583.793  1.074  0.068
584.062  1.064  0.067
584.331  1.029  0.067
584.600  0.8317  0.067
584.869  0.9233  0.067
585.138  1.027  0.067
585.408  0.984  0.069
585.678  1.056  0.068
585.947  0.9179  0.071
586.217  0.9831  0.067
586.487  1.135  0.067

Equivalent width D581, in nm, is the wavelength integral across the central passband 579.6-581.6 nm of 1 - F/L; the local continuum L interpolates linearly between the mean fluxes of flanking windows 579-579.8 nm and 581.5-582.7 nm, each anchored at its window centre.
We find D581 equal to 0.13 nm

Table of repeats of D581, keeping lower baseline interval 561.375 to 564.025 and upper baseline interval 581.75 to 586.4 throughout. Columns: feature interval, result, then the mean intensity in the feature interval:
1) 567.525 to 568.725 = 0.01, 1.02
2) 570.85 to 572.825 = 0.09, 0.975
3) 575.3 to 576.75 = 0.05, 0.979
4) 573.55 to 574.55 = 0.03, 0.984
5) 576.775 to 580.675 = -0.10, 1.04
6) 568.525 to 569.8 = 0.01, 1.02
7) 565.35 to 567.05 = 0.02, 1.02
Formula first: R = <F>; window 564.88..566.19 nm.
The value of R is 1.07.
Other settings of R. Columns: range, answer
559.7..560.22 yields 0.988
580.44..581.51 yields 1.02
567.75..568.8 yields 1.02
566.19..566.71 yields 1.02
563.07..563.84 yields 1.01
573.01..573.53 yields 1.05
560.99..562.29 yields 1.04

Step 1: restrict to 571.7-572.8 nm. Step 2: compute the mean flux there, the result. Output 1.02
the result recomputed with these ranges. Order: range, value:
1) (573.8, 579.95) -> 1.02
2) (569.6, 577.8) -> 1.01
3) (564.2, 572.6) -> 1.02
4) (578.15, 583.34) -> 1.03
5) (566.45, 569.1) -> 1.02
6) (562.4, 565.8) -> 1.04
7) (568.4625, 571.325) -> 1.01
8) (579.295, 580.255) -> 0.991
